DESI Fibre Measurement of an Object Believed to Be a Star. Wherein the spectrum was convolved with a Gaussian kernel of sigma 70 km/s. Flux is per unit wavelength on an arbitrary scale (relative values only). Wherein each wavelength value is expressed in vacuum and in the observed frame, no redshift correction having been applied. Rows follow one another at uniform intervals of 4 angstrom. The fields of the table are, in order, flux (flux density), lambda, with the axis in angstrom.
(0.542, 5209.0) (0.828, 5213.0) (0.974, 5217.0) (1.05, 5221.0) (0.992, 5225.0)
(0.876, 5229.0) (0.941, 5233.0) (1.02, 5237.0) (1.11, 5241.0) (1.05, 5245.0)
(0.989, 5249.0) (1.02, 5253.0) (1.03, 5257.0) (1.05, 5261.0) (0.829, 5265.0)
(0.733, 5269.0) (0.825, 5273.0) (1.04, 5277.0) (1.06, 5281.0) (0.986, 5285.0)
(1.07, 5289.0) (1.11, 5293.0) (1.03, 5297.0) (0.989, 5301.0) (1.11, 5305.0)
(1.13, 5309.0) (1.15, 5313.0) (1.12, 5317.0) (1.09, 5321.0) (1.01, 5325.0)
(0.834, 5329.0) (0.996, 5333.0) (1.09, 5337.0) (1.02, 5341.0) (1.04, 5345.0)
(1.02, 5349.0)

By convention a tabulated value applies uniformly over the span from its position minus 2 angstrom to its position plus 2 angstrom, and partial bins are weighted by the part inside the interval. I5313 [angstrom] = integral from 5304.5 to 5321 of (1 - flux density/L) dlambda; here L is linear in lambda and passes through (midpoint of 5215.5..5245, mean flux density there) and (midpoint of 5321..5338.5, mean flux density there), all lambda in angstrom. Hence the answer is -2.2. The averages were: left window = 0.999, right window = 0.992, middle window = 1.12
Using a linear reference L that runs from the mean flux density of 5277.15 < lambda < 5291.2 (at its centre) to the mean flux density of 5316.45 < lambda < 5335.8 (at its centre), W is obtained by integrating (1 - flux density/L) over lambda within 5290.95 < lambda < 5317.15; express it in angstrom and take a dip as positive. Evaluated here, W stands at -1.69 angstrom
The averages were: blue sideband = 1.04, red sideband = 1.01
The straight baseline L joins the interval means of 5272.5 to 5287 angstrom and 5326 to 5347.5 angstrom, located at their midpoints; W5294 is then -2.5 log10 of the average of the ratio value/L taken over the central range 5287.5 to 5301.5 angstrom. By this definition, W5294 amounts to -0.06 mag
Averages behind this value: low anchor 0.994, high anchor 0.997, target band 1.06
